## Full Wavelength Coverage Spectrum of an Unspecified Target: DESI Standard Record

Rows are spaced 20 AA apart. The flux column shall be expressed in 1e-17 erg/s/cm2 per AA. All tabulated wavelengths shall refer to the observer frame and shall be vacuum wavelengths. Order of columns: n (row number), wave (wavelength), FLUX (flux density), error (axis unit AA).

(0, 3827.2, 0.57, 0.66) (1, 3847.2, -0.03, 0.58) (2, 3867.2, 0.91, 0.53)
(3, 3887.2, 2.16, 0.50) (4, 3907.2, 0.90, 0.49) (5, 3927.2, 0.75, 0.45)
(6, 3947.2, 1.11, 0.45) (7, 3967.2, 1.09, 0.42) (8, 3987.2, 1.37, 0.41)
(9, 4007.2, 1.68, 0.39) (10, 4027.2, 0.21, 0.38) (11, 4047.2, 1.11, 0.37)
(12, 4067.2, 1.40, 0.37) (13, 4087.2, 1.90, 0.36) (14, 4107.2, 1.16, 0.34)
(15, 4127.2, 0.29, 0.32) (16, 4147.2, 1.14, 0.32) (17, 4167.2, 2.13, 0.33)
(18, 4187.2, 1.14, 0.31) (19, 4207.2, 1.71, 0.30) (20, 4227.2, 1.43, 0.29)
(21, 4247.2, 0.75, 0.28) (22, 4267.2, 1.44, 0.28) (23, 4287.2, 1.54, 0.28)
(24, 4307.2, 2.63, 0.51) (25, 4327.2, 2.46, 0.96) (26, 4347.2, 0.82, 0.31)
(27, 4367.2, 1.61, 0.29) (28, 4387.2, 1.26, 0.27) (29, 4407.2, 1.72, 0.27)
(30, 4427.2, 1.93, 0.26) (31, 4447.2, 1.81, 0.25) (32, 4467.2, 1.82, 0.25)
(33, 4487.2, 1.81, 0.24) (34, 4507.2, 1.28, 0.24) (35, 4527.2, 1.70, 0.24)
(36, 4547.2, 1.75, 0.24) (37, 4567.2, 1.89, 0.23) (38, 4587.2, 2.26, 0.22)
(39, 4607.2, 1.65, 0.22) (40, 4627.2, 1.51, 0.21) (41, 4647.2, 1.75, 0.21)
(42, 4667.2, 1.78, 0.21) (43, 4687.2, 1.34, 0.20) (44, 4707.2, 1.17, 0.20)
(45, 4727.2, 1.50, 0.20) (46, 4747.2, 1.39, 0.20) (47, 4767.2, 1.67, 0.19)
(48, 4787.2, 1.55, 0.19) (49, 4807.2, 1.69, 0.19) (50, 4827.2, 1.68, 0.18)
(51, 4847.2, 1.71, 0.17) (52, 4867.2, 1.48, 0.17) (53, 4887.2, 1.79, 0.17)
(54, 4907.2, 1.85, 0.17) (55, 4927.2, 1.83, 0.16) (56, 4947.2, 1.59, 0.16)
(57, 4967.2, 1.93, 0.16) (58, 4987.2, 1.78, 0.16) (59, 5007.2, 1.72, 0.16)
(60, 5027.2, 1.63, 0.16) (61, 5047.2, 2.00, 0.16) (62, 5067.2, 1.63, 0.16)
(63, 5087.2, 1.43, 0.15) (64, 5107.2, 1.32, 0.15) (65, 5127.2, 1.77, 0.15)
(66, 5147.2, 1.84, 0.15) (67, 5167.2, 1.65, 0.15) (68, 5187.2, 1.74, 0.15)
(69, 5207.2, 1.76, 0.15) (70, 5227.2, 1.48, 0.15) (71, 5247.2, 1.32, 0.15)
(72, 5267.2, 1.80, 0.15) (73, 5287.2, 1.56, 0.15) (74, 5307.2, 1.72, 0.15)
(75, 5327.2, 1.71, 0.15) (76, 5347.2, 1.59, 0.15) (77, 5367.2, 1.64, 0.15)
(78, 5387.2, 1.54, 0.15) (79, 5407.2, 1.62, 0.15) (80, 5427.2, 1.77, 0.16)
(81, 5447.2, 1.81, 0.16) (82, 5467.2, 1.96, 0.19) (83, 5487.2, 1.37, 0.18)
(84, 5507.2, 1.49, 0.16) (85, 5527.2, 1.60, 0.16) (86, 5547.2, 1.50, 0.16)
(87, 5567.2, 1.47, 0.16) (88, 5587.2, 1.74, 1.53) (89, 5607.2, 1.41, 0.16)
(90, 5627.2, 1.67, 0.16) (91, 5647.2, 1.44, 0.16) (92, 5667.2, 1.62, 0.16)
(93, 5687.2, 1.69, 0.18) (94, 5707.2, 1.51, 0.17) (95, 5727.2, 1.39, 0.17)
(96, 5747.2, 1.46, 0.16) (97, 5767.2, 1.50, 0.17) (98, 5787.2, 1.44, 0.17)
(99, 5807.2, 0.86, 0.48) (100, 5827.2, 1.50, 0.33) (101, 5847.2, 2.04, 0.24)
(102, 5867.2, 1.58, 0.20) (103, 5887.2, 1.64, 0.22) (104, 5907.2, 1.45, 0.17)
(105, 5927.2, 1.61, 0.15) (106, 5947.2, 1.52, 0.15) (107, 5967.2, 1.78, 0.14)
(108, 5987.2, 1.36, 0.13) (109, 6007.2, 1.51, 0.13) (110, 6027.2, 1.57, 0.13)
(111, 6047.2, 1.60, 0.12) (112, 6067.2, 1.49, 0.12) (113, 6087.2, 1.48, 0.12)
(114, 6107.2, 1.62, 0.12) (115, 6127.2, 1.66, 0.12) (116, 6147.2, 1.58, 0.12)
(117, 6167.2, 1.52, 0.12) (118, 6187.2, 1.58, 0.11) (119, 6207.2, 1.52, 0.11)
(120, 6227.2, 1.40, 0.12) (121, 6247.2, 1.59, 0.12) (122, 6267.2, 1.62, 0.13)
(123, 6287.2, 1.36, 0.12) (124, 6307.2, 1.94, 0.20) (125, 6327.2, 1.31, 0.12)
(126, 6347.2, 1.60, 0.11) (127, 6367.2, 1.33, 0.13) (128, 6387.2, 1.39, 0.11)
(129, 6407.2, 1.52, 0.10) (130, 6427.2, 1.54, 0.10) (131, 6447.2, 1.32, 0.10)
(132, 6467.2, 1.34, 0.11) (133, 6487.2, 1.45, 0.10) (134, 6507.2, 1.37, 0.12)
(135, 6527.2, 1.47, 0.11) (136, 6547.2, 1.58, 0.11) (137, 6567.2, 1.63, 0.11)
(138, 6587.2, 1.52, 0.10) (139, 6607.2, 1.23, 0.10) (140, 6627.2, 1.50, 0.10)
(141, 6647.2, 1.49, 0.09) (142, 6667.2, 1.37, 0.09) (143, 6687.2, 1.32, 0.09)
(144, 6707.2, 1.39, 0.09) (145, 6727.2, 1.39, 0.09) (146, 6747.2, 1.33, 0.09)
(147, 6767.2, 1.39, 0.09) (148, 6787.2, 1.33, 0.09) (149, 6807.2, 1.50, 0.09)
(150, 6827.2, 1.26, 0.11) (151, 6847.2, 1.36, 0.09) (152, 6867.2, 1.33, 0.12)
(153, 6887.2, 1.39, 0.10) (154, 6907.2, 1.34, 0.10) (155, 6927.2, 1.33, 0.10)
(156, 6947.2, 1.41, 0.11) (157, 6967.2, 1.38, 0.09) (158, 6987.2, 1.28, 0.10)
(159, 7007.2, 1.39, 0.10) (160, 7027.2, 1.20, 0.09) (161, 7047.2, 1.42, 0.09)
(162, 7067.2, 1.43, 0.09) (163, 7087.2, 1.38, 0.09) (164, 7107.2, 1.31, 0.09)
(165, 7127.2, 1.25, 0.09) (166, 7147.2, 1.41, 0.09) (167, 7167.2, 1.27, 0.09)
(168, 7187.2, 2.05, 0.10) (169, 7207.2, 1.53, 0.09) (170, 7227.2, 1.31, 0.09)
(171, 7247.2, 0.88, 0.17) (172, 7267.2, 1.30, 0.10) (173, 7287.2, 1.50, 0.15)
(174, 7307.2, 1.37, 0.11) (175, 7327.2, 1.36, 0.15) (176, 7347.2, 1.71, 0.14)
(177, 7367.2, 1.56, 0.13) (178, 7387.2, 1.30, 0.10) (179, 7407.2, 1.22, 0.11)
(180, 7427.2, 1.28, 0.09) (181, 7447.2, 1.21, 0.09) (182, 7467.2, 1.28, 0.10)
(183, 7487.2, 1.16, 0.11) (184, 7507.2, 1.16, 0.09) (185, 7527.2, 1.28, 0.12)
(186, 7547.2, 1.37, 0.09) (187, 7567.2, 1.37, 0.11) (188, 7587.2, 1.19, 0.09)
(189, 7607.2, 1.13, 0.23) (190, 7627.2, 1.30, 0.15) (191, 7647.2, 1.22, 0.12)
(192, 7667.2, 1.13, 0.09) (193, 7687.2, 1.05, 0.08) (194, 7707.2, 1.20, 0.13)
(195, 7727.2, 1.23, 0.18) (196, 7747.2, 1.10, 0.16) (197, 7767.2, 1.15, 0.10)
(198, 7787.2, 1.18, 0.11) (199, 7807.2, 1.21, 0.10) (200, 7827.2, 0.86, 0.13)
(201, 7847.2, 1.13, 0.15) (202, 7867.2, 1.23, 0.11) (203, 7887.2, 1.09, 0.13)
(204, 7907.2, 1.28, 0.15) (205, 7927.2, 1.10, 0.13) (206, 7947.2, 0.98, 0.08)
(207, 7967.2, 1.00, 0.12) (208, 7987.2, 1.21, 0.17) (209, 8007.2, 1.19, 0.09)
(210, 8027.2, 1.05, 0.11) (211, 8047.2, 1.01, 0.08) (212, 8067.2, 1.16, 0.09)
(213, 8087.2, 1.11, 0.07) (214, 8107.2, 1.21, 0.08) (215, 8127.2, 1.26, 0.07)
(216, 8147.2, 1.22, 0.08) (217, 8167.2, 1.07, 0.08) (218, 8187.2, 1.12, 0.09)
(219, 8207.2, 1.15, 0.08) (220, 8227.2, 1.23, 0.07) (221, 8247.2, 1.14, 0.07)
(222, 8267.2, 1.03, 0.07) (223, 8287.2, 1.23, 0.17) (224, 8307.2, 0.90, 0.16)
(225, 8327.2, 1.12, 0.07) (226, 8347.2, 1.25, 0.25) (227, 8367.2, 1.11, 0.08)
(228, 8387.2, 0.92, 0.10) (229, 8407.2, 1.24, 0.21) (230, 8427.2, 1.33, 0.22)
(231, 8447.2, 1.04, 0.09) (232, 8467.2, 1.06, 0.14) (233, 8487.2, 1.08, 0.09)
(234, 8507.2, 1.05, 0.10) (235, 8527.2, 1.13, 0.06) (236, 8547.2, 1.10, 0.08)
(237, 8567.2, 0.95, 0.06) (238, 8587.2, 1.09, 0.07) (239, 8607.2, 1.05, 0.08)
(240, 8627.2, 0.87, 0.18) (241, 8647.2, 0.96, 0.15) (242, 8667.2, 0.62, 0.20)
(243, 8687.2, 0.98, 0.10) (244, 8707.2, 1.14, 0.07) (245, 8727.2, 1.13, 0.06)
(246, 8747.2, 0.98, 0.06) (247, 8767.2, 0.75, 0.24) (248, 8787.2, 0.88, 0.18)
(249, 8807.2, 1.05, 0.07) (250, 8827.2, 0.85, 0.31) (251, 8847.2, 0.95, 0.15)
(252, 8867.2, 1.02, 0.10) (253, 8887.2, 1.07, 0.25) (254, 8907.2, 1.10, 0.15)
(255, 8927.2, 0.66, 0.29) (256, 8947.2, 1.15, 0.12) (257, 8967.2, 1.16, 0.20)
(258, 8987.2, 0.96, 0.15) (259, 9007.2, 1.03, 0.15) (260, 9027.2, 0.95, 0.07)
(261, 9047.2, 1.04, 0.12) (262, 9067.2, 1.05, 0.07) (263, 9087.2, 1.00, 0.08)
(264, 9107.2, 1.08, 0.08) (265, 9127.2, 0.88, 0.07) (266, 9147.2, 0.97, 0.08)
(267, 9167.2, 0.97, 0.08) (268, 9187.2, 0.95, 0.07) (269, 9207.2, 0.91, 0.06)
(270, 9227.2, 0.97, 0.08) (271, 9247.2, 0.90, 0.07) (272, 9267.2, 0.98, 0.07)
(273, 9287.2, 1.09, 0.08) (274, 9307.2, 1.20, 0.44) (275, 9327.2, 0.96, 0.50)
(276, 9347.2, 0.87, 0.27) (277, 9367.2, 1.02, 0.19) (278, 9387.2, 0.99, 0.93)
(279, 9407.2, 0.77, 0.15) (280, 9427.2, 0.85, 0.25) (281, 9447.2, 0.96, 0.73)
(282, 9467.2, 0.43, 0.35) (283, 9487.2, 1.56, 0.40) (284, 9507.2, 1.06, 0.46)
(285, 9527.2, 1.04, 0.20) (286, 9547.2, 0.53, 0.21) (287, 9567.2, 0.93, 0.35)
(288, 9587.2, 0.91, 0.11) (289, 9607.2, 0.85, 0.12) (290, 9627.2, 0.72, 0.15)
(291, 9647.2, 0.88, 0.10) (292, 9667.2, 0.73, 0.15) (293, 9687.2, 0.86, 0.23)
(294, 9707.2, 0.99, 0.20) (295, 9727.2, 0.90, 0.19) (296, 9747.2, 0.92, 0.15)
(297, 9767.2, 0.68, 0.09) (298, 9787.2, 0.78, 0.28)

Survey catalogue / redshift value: 0.09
